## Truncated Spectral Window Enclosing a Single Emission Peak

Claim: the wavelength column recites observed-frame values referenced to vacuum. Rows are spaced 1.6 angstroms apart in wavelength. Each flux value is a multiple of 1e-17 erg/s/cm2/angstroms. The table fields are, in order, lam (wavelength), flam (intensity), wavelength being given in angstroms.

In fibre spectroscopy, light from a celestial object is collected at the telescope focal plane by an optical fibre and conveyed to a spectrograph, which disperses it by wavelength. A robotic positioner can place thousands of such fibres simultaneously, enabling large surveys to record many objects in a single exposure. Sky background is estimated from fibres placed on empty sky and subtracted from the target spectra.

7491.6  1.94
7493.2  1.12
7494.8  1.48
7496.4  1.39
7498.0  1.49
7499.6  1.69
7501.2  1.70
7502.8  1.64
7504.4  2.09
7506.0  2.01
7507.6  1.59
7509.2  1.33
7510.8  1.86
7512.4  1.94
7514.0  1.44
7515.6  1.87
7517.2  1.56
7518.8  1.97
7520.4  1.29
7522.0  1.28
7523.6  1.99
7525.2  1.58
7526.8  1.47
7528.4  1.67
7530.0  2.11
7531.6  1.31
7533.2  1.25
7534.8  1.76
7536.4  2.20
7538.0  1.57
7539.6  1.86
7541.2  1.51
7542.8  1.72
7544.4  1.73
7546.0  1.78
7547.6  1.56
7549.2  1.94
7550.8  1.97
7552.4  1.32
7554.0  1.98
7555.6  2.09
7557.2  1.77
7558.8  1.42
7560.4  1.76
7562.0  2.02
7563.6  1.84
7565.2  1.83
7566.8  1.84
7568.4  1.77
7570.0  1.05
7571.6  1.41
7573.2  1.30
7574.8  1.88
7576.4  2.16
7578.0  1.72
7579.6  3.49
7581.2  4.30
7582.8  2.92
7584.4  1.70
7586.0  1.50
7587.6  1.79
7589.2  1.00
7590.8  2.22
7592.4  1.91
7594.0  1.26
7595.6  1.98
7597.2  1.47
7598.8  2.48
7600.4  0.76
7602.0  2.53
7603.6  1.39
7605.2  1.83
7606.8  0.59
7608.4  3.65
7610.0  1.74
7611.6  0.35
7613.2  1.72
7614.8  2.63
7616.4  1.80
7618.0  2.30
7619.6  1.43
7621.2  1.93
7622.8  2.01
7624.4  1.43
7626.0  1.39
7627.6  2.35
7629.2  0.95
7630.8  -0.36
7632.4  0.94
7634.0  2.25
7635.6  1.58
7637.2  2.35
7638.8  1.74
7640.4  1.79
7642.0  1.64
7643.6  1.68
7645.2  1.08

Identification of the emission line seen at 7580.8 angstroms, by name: H-beta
